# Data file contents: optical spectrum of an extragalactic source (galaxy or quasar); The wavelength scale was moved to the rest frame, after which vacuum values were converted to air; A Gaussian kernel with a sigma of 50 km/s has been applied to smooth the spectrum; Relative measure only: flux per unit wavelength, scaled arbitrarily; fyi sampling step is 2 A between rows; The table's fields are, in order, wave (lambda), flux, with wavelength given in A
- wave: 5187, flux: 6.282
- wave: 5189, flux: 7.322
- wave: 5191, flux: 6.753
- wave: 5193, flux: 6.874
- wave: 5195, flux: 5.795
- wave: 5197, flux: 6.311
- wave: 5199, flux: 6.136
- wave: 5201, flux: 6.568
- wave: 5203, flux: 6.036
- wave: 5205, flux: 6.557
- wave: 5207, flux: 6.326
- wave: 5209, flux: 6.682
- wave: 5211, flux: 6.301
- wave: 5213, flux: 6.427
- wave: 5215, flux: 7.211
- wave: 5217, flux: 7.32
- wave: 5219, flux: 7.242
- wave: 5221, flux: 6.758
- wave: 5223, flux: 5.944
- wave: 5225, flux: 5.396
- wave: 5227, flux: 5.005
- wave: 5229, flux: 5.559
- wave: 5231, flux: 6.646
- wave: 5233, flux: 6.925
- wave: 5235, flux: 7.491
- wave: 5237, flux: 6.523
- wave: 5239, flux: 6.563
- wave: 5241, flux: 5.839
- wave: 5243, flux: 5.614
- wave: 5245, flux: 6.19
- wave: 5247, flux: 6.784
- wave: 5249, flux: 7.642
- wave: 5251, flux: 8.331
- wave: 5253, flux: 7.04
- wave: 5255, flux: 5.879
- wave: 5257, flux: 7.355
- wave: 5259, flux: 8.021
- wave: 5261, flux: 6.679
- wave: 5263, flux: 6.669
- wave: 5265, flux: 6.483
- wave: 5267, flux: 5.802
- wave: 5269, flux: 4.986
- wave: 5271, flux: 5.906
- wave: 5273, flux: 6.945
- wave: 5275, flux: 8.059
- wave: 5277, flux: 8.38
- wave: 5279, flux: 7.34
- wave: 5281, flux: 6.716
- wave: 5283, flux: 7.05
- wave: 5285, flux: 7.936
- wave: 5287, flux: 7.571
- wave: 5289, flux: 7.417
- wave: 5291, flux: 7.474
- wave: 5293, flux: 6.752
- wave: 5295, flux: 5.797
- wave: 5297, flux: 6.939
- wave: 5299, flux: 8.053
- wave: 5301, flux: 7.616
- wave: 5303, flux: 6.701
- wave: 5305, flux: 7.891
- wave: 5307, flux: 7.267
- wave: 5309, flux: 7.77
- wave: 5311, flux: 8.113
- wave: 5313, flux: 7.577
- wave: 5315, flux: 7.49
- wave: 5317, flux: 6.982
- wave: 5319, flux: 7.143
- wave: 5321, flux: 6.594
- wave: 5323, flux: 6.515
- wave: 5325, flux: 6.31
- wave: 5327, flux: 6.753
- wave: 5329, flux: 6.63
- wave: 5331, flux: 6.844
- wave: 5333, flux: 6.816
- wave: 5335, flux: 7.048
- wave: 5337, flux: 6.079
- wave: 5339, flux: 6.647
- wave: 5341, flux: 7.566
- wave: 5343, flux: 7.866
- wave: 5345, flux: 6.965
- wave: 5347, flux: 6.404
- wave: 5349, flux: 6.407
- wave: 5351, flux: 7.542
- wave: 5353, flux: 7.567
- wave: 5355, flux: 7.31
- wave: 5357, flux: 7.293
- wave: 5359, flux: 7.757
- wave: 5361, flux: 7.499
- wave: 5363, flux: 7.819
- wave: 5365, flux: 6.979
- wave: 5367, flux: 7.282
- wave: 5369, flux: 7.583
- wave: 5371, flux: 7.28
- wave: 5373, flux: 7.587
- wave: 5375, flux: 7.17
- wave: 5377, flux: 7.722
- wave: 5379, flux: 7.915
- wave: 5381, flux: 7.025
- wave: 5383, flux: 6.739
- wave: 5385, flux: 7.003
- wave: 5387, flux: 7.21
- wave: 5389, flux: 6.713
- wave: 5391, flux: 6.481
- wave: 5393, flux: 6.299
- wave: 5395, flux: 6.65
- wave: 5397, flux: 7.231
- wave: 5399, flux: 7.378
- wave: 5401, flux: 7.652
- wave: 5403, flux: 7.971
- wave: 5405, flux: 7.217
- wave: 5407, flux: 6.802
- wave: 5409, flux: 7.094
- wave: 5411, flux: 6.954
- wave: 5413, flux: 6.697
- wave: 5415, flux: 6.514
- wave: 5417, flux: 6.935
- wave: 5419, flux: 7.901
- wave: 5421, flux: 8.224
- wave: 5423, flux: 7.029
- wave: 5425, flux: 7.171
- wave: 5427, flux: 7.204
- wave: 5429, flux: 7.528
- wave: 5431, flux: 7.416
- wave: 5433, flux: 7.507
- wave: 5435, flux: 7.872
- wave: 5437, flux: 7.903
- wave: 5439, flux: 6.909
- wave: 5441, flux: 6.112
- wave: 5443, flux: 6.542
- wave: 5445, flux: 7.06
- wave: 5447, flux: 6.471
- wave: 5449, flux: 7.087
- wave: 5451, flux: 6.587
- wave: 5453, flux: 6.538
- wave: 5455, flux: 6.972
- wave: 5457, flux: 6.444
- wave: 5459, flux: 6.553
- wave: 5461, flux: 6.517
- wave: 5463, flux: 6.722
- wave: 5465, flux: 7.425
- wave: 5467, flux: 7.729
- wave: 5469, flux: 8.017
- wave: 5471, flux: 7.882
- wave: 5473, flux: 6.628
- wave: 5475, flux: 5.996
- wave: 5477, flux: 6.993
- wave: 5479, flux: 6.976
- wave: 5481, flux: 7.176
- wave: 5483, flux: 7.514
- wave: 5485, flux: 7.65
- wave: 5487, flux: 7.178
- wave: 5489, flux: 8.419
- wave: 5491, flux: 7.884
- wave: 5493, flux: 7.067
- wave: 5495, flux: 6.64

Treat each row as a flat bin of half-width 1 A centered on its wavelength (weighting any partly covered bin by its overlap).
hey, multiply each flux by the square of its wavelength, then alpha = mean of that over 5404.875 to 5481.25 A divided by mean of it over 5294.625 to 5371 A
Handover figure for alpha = 1.03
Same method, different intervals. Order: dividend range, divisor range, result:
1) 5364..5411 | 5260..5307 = 1.06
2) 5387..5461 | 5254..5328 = 1.05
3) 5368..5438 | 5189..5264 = 1.18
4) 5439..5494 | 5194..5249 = 1.21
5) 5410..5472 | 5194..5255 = 1.19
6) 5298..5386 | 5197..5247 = 1.18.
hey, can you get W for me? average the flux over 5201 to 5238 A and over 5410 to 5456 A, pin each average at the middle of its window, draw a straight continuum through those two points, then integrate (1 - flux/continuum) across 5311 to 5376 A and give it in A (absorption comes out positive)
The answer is -2.7 A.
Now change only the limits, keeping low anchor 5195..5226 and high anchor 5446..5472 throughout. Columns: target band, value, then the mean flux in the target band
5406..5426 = -0.7 A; 7.13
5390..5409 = -0.6 A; 7.08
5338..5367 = -2.1 A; 7.26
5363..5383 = -1.7 A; 7.38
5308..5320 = -1.5 A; 7.51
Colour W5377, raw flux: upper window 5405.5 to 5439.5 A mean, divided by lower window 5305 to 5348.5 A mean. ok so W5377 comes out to 1.0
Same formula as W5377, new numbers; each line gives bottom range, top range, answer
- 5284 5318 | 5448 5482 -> 0.94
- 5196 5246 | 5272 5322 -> 1.15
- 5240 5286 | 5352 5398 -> 1.05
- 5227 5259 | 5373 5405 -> 1.07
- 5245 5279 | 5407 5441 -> 1.05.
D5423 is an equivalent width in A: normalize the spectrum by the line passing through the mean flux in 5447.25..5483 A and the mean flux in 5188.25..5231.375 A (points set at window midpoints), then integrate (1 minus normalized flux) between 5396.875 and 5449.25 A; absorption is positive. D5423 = -2.5 A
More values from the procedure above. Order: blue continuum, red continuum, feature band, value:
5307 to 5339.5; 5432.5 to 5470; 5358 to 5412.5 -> -1.8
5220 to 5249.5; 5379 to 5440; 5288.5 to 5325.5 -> -2.9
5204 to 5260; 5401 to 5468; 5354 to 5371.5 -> -1.3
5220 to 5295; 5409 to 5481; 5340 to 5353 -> -0.5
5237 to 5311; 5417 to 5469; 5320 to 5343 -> 0.9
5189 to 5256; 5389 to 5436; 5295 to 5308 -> -0.9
